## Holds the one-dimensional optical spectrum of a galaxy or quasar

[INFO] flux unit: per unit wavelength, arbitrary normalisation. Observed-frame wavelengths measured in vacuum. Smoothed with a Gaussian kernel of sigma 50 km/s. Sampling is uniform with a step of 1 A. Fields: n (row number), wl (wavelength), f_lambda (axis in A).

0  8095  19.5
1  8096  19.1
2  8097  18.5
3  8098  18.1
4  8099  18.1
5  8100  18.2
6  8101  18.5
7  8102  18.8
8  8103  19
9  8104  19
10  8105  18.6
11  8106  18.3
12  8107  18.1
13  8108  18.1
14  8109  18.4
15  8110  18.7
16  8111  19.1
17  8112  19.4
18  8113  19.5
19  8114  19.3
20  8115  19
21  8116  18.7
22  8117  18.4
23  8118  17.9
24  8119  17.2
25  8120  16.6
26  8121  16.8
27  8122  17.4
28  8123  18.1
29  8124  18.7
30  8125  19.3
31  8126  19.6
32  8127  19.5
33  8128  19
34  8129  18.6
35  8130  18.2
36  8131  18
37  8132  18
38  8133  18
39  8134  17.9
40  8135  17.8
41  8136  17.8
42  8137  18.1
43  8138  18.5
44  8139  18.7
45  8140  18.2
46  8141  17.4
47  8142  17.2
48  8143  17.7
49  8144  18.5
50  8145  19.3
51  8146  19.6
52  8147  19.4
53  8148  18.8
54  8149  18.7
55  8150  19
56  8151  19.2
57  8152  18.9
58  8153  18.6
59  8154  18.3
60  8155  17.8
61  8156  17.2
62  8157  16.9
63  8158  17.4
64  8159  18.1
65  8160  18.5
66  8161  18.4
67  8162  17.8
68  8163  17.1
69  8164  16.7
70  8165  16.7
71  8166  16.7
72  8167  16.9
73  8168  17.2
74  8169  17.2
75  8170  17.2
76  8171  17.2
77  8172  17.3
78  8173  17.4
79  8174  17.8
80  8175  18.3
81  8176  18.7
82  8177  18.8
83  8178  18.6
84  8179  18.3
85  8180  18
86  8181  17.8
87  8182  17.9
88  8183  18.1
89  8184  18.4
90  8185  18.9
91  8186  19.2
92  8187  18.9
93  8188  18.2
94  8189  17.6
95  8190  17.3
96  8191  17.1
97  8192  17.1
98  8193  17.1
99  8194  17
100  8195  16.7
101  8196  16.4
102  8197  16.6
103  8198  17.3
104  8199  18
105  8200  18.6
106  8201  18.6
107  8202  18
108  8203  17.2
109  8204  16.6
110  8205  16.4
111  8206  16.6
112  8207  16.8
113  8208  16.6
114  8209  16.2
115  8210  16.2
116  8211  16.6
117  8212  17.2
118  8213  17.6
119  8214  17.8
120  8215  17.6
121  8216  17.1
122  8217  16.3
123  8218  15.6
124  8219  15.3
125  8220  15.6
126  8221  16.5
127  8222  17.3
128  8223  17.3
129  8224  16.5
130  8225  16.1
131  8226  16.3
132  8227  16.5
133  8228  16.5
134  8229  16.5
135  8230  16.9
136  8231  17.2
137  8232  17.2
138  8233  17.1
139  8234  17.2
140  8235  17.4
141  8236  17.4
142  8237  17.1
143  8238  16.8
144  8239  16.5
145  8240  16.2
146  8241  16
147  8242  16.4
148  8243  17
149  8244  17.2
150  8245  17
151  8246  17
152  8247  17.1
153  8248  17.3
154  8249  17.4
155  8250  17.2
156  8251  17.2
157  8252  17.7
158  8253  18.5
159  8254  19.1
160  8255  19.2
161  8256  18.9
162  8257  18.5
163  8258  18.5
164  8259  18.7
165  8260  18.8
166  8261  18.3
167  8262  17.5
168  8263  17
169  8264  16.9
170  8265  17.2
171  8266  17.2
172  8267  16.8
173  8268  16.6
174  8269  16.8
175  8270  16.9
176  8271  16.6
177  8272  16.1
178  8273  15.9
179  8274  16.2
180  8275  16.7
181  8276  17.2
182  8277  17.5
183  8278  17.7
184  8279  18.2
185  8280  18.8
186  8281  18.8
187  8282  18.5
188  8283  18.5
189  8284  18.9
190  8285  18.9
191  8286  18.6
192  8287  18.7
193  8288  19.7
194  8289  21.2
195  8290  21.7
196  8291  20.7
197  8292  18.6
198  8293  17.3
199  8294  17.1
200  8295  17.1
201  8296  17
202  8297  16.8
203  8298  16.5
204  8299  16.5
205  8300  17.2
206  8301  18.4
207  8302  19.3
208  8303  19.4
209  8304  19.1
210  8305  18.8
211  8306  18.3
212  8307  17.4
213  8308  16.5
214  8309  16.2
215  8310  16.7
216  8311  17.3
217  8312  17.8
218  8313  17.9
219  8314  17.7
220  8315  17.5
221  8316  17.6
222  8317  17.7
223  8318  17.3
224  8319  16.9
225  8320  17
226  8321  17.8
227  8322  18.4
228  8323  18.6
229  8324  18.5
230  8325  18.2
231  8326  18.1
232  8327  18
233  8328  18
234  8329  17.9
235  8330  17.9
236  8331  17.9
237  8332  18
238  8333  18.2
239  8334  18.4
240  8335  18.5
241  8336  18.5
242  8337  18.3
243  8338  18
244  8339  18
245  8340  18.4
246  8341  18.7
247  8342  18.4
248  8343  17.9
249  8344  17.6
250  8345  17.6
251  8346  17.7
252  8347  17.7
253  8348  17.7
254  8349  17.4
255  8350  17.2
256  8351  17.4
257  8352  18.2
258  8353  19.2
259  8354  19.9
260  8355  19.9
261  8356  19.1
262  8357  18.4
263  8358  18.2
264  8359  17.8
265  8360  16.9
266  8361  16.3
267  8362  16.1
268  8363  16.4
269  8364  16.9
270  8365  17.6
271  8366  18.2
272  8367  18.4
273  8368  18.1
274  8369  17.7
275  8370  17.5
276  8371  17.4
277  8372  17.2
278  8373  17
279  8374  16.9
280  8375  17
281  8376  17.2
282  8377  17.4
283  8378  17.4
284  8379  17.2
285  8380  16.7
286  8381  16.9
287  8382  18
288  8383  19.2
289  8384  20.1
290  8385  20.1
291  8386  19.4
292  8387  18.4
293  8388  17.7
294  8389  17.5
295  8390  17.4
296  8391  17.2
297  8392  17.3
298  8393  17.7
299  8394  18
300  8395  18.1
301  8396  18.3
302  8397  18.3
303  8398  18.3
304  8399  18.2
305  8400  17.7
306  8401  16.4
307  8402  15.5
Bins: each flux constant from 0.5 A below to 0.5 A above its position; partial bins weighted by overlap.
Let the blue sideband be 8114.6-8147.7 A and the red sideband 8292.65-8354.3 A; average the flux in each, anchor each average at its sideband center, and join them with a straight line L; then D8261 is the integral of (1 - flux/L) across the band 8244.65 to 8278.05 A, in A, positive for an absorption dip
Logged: 1.0 A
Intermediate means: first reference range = 18.3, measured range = 17.4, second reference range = 17.8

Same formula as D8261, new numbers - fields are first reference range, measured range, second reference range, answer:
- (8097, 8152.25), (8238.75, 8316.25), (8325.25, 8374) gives 1.43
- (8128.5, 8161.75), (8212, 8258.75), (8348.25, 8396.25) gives 2.52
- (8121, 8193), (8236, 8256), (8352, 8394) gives 0.75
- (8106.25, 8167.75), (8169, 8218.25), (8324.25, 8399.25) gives 1.76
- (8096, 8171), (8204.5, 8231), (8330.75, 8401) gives 2.16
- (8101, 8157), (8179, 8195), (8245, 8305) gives 0.30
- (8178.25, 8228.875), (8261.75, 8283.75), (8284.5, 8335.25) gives 0.60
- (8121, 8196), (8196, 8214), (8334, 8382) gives 0.84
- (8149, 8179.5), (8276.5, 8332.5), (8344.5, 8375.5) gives -1.08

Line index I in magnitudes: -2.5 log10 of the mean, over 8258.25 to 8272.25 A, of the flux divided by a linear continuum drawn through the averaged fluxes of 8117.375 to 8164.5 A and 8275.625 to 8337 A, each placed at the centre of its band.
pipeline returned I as 0.05 mag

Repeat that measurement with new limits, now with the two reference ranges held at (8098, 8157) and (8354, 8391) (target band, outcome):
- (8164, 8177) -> 0.05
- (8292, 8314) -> 0.02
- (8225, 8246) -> 0.08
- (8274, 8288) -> -0.01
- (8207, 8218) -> 0.08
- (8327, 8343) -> -0.02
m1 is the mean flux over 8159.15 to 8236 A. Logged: 17.3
